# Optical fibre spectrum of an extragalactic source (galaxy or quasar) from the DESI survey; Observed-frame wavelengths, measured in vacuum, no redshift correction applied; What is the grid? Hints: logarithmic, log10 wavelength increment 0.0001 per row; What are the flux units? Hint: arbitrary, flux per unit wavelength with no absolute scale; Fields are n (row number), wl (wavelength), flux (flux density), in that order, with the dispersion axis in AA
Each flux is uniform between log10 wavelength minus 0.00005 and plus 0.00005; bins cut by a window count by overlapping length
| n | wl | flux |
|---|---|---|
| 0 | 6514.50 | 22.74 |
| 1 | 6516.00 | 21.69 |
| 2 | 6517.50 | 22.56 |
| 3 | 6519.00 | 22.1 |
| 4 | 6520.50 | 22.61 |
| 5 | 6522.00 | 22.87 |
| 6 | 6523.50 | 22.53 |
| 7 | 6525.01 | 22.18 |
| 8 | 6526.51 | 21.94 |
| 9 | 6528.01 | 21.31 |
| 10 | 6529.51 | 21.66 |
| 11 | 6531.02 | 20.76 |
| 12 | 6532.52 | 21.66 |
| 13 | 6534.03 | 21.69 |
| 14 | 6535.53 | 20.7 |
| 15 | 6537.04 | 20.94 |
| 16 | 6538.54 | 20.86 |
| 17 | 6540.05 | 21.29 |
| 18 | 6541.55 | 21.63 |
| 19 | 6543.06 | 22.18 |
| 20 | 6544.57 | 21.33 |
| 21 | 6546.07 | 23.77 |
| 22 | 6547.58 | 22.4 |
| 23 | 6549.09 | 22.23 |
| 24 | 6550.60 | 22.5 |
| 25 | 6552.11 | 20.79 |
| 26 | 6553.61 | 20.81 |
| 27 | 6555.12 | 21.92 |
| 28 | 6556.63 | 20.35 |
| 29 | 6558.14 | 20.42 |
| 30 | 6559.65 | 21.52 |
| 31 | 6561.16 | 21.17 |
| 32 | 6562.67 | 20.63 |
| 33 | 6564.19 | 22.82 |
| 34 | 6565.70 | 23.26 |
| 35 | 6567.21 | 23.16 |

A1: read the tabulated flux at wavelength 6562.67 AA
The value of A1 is 20.63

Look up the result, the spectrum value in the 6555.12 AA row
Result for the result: 21.92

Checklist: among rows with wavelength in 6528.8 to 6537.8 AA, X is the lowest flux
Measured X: 20.7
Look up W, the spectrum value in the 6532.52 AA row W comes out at 21.66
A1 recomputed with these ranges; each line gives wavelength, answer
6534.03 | 21.69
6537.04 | 20.94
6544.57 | 21.33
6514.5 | 22.74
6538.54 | 20.86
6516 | 21.69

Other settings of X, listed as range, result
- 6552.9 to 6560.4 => 20.35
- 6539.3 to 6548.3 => 21.29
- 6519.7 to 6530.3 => 21.31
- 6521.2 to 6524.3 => 22.53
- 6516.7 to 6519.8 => 22.1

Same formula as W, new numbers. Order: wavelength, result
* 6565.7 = 23.26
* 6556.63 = 20.35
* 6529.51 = 21.66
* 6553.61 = 20.81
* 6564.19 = 22.82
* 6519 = 22.1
